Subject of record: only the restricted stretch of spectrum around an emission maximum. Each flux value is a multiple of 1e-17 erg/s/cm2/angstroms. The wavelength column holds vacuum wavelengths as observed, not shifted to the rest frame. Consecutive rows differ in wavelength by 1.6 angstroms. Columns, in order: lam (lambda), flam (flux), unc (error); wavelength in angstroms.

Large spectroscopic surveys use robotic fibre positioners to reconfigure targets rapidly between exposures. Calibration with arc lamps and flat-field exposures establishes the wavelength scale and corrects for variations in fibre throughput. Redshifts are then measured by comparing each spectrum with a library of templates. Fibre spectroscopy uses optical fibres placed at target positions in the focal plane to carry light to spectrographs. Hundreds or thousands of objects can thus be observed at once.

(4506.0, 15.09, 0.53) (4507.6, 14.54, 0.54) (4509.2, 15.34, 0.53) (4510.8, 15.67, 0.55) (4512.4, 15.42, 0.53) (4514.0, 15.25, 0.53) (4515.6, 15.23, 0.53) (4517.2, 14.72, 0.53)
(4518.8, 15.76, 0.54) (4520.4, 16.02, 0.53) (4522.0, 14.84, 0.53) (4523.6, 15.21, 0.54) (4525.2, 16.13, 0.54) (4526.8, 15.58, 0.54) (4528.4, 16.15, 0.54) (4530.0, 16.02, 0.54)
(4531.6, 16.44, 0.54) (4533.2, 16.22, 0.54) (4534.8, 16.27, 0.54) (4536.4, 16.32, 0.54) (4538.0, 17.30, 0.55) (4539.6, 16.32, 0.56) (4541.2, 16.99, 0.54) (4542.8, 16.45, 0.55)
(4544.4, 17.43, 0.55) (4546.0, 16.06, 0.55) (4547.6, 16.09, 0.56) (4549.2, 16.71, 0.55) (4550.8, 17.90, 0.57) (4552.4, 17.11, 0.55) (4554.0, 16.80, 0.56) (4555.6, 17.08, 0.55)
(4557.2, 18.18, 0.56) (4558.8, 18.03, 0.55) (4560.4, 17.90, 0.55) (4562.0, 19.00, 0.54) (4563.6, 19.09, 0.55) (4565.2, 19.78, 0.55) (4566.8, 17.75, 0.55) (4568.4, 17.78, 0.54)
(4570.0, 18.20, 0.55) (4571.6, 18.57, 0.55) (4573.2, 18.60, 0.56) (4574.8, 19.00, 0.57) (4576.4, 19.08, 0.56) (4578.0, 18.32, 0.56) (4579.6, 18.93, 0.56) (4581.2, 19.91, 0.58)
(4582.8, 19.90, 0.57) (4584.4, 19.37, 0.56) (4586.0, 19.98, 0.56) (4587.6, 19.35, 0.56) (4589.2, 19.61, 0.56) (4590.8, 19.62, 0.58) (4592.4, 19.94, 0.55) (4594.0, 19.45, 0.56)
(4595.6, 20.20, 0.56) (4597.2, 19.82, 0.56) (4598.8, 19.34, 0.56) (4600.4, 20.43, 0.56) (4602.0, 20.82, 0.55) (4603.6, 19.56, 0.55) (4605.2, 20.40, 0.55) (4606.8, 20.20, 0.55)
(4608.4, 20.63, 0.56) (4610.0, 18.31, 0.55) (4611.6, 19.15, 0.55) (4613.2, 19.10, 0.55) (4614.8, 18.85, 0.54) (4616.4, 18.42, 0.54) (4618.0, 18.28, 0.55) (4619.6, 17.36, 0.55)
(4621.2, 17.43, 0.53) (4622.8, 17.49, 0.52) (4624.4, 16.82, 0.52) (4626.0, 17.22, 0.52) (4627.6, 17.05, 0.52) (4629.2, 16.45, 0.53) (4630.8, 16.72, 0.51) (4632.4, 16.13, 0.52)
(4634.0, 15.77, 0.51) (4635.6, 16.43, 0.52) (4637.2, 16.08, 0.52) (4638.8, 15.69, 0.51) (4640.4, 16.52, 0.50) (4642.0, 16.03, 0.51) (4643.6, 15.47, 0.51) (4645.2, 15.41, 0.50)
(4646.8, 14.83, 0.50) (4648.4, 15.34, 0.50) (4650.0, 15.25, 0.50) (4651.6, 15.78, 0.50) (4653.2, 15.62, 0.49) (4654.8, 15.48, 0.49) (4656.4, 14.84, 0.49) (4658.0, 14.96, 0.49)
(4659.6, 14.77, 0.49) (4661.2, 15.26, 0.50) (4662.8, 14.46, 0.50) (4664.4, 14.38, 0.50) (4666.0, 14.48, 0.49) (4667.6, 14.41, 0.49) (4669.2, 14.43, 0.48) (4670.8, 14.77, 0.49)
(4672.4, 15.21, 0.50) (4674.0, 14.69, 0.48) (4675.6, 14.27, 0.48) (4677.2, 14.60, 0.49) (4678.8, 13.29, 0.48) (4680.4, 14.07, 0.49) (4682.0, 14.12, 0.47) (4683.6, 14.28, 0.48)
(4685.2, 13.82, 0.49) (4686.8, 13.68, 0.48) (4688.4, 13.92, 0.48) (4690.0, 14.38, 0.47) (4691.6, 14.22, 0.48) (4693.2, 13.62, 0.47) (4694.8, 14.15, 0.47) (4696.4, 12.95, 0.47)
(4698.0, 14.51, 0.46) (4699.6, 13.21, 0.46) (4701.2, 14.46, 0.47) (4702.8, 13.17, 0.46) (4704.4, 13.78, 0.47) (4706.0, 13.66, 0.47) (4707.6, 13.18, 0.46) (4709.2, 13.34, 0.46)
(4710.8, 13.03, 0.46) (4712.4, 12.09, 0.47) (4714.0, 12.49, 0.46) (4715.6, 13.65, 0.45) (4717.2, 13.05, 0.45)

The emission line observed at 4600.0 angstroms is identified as C III]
